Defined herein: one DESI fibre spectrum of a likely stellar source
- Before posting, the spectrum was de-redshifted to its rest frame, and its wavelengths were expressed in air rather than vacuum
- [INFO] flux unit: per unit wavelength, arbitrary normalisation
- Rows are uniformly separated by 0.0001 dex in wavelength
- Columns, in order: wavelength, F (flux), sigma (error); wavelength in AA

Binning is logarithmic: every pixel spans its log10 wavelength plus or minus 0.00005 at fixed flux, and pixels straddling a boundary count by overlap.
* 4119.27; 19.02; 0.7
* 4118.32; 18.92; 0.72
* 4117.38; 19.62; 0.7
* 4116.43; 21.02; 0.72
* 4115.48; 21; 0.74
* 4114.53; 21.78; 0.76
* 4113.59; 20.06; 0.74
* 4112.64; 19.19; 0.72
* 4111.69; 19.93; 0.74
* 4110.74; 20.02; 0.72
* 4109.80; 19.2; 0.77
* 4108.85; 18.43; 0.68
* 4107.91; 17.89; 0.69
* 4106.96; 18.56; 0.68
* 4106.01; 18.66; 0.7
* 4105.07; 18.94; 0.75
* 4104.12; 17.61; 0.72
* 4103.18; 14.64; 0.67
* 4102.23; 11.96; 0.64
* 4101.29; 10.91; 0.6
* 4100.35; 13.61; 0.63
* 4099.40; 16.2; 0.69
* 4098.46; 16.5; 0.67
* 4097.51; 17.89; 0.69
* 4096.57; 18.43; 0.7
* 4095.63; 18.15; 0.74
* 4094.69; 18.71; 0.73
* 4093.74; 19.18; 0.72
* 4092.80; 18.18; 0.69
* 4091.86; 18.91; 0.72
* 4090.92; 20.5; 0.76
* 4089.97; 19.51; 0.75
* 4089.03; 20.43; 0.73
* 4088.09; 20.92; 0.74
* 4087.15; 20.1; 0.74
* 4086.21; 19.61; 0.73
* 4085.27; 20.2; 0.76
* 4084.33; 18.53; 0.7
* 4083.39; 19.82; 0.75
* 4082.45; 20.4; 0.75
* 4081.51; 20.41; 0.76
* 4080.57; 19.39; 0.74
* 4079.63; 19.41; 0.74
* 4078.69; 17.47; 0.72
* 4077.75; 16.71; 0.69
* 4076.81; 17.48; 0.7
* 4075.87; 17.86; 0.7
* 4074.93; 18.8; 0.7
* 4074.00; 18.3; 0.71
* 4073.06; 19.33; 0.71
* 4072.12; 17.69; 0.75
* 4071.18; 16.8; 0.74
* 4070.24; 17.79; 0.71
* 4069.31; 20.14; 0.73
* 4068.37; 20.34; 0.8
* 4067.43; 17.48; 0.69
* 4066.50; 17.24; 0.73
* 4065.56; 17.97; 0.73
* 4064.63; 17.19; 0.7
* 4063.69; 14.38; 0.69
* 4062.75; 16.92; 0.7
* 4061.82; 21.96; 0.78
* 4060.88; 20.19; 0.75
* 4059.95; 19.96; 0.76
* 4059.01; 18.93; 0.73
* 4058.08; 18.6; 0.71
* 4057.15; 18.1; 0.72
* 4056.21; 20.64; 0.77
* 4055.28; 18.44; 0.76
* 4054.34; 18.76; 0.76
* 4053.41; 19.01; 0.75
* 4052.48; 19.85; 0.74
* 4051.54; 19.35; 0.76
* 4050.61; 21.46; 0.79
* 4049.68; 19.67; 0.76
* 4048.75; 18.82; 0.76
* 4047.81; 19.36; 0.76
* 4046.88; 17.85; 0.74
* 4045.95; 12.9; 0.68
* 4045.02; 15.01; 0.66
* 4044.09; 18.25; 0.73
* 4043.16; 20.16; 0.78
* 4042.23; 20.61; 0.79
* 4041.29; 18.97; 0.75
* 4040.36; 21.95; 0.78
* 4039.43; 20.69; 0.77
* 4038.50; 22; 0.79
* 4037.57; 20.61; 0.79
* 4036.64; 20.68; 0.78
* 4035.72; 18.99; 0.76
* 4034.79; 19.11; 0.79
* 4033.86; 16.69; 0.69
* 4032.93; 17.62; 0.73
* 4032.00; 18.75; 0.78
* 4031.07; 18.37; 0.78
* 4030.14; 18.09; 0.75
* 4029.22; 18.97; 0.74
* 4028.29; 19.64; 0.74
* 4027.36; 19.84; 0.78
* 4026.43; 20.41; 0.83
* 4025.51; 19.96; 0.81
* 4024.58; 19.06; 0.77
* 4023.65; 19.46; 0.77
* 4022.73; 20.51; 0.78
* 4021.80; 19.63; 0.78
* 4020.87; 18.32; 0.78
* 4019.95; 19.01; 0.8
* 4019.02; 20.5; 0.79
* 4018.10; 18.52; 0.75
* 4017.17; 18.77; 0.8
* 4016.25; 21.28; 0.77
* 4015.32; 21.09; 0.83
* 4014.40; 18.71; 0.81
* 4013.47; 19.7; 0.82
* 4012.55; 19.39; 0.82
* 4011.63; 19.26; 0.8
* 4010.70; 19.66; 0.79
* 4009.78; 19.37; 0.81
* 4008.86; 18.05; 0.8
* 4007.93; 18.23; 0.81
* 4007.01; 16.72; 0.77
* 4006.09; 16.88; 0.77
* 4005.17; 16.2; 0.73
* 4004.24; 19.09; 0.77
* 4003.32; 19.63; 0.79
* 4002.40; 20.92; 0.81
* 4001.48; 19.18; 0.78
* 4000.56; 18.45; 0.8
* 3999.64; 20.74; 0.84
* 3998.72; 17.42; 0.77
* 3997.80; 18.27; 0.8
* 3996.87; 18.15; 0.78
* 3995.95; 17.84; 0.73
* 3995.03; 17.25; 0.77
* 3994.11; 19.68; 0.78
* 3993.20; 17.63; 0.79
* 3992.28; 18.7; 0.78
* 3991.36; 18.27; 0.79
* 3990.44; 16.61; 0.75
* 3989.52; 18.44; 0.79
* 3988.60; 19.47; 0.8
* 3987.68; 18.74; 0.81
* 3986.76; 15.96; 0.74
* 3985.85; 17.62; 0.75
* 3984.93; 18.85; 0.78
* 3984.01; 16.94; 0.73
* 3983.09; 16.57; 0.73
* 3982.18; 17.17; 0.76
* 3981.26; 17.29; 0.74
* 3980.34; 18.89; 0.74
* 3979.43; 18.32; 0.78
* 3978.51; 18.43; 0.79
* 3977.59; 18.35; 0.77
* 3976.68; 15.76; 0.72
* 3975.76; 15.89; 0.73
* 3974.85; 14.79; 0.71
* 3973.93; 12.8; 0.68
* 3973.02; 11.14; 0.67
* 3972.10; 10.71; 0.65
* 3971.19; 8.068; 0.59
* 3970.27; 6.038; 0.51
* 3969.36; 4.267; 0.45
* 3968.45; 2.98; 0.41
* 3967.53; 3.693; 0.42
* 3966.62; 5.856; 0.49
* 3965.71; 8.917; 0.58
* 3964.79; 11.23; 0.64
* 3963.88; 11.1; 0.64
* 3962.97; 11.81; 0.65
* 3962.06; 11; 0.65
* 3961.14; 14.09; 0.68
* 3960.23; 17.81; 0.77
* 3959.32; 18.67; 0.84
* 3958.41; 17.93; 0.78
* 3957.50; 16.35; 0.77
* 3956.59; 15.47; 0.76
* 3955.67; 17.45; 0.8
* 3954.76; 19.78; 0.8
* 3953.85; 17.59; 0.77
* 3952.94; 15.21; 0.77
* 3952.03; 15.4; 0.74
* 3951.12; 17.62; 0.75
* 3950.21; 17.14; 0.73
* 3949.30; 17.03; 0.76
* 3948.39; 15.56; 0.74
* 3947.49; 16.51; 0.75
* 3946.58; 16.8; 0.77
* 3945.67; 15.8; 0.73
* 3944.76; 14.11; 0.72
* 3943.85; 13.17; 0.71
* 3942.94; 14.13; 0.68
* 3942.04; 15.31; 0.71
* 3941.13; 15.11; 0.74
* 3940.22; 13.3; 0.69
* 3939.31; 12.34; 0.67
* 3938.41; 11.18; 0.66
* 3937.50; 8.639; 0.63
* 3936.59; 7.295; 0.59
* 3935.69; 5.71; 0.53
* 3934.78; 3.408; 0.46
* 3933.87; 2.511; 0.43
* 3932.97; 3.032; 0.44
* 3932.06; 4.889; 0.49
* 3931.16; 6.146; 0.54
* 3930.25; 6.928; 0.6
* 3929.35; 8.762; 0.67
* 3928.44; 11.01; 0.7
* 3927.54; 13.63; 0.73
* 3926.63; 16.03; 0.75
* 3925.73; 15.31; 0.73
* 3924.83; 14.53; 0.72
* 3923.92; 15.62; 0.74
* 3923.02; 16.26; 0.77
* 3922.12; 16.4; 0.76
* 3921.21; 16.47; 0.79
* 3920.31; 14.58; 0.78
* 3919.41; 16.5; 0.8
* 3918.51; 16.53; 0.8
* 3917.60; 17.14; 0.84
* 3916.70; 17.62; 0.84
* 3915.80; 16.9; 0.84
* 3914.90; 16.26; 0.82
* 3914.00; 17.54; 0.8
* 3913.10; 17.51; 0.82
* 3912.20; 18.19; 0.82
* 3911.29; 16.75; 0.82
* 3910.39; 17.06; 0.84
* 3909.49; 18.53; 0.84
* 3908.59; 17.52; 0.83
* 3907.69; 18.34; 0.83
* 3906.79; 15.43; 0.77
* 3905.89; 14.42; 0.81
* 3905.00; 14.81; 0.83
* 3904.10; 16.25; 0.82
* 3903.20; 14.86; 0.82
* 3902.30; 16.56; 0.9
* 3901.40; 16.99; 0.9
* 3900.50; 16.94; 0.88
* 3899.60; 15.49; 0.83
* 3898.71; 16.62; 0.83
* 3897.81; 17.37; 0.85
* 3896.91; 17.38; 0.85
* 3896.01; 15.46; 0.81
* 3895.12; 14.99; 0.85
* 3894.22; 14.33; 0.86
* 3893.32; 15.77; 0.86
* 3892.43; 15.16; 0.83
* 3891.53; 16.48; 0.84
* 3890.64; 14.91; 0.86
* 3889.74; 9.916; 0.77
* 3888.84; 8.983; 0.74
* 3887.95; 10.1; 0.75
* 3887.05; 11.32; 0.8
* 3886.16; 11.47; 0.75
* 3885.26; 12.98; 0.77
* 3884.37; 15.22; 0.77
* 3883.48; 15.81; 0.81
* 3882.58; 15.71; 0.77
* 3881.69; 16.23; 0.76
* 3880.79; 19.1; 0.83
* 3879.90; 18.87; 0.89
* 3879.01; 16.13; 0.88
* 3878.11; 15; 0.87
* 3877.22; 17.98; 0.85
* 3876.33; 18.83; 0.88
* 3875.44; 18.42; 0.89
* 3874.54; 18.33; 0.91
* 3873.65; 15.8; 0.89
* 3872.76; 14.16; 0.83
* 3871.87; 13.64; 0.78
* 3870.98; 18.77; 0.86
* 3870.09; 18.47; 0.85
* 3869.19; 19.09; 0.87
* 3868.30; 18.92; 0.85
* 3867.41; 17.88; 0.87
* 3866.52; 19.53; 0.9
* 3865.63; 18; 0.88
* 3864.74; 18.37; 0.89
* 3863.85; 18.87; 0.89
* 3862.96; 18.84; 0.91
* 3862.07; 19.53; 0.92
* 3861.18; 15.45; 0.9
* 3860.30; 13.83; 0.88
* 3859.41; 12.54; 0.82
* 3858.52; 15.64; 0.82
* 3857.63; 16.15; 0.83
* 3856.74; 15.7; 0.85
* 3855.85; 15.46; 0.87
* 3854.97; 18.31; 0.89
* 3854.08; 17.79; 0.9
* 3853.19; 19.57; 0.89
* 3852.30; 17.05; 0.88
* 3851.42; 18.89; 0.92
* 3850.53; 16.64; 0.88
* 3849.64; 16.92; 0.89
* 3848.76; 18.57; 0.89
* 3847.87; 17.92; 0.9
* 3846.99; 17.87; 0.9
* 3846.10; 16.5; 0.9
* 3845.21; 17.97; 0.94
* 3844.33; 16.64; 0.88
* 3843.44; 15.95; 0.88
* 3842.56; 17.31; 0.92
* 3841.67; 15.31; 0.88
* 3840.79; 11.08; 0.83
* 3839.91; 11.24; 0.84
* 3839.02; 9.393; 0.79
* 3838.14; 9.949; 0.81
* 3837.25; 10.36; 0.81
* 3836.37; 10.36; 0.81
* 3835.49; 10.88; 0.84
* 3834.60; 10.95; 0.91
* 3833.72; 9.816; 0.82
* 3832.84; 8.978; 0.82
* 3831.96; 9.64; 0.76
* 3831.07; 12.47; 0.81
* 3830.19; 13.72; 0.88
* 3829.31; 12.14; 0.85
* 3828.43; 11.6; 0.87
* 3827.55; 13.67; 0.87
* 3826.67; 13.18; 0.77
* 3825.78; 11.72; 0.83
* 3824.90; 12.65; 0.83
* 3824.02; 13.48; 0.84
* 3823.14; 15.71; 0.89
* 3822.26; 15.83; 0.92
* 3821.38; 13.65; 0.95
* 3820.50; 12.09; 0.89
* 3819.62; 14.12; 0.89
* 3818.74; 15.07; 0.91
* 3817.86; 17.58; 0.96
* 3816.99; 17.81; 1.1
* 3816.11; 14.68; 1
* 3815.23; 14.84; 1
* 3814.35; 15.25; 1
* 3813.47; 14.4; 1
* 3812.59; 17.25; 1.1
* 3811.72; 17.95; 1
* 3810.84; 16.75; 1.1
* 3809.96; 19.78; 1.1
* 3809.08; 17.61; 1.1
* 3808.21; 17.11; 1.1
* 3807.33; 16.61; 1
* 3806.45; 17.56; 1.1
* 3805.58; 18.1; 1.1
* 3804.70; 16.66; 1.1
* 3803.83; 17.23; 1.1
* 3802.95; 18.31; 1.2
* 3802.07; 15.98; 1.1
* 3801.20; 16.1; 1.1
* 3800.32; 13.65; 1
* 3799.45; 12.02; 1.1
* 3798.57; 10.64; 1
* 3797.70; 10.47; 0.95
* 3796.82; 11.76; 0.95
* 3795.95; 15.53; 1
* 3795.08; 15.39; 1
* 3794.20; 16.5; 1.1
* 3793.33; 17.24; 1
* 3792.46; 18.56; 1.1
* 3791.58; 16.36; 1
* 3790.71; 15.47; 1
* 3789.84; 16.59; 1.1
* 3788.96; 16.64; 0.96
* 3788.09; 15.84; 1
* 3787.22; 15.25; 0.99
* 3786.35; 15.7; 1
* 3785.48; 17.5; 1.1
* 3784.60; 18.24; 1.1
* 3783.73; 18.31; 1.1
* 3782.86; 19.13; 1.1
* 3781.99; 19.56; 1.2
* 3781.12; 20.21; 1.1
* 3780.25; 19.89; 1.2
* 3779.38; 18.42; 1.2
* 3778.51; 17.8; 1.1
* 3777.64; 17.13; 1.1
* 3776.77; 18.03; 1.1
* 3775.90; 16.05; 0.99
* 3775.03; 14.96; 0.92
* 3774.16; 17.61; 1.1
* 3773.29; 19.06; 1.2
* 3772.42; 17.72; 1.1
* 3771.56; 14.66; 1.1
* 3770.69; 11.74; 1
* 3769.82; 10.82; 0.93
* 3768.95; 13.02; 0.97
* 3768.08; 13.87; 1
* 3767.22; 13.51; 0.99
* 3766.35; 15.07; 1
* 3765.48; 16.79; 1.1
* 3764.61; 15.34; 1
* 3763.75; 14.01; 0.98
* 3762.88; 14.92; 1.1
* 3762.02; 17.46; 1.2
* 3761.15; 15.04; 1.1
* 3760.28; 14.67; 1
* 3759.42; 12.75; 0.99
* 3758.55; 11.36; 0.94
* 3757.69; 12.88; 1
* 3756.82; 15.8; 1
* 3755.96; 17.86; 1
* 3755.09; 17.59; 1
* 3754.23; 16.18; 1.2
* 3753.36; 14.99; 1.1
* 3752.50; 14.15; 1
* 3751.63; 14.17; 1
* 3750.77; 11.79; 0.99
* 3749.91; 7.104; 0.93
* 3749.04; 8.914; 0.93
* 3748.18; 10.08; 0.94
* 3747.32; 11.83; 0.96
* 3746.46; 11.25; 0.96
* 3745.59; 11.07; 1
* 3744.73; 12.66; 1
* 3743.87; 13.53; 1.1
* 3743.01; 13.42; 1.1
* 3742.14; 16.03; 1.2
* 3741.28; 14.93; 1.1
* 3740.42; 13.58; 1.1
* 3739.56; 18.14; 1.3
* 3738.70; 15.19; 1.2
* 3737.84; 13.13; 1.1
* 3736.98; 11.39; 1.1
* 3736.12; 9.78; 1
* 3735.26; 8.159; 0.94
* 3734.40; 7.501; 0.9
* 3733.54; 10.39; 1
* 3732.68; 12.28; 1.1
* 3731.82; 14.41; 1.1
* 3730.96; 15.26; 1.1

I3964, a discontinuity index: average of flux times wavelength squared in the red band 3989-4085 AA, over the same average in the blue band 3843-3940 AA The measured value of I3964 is 1.34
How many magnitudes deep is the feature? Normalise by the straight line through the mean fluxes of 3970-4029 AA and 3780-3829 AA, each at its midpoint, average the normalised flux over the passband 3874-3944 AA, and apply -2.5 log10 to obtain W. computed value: 0.18 mag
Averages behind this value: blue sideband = 15.8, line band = 14.3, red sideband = 17.9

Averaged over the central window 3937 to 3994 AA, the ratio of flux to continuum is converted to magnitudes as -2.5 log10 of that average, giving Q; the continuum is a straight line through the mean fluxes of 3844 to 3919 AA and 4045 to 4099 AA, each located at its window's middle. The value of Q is 0.19 mag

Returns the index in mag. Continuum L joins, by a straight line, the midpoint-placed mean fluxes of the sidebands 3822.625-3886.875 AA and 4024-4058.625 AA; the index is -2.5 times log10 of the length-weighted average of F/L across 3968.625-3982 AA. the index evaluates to 0.303 mag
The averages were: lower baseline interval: 15.4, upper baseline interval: 19.1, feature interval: 13.5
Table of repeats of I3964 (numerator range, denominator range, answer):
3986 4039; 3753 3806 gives 1.35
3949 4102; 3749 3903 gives 1.26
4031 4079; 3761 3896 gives 1.35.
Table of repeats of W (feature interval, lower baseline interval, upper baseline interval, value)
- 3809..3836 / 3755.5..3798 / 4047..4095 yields 0.17 mag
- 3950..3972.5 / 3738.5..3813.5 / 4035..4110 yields 0.35 mag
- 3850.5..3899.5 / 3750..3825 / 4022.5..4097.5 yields 0.04 mag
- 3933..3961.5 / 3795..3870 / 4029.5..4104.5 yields 0.20 mag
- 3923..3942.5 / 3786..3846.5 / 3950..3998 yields 0.42 mag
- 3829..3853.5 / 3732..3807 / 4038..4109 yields 0.12 mag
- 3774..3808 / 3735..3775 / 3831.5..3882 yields -0.13 mag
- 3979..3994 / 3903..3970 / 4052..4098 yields -0.16 mag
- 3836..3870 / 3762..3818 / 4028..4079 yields 0.04 mag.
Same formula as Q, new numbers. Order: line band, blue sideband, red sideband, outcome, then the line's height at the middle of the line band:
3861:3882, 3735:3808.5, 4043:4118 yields -0.10 mag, 16.2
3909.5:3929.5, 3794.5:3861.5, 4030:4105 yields 0.02 mag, 16.2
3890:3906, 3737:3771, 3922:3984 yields -0.20 mag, 13.2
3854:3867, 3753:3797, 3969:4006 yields -0.04 mag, 16.3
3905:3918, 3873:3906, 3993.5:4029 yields -0.06 mag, 16.1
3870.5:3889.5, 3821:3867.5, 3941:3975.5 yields -0.07 mag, 14.4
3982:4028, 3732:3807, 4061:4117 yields -0.08 mag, 17.5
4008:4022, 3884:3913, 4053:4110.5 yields -0.13 mag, 17.2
